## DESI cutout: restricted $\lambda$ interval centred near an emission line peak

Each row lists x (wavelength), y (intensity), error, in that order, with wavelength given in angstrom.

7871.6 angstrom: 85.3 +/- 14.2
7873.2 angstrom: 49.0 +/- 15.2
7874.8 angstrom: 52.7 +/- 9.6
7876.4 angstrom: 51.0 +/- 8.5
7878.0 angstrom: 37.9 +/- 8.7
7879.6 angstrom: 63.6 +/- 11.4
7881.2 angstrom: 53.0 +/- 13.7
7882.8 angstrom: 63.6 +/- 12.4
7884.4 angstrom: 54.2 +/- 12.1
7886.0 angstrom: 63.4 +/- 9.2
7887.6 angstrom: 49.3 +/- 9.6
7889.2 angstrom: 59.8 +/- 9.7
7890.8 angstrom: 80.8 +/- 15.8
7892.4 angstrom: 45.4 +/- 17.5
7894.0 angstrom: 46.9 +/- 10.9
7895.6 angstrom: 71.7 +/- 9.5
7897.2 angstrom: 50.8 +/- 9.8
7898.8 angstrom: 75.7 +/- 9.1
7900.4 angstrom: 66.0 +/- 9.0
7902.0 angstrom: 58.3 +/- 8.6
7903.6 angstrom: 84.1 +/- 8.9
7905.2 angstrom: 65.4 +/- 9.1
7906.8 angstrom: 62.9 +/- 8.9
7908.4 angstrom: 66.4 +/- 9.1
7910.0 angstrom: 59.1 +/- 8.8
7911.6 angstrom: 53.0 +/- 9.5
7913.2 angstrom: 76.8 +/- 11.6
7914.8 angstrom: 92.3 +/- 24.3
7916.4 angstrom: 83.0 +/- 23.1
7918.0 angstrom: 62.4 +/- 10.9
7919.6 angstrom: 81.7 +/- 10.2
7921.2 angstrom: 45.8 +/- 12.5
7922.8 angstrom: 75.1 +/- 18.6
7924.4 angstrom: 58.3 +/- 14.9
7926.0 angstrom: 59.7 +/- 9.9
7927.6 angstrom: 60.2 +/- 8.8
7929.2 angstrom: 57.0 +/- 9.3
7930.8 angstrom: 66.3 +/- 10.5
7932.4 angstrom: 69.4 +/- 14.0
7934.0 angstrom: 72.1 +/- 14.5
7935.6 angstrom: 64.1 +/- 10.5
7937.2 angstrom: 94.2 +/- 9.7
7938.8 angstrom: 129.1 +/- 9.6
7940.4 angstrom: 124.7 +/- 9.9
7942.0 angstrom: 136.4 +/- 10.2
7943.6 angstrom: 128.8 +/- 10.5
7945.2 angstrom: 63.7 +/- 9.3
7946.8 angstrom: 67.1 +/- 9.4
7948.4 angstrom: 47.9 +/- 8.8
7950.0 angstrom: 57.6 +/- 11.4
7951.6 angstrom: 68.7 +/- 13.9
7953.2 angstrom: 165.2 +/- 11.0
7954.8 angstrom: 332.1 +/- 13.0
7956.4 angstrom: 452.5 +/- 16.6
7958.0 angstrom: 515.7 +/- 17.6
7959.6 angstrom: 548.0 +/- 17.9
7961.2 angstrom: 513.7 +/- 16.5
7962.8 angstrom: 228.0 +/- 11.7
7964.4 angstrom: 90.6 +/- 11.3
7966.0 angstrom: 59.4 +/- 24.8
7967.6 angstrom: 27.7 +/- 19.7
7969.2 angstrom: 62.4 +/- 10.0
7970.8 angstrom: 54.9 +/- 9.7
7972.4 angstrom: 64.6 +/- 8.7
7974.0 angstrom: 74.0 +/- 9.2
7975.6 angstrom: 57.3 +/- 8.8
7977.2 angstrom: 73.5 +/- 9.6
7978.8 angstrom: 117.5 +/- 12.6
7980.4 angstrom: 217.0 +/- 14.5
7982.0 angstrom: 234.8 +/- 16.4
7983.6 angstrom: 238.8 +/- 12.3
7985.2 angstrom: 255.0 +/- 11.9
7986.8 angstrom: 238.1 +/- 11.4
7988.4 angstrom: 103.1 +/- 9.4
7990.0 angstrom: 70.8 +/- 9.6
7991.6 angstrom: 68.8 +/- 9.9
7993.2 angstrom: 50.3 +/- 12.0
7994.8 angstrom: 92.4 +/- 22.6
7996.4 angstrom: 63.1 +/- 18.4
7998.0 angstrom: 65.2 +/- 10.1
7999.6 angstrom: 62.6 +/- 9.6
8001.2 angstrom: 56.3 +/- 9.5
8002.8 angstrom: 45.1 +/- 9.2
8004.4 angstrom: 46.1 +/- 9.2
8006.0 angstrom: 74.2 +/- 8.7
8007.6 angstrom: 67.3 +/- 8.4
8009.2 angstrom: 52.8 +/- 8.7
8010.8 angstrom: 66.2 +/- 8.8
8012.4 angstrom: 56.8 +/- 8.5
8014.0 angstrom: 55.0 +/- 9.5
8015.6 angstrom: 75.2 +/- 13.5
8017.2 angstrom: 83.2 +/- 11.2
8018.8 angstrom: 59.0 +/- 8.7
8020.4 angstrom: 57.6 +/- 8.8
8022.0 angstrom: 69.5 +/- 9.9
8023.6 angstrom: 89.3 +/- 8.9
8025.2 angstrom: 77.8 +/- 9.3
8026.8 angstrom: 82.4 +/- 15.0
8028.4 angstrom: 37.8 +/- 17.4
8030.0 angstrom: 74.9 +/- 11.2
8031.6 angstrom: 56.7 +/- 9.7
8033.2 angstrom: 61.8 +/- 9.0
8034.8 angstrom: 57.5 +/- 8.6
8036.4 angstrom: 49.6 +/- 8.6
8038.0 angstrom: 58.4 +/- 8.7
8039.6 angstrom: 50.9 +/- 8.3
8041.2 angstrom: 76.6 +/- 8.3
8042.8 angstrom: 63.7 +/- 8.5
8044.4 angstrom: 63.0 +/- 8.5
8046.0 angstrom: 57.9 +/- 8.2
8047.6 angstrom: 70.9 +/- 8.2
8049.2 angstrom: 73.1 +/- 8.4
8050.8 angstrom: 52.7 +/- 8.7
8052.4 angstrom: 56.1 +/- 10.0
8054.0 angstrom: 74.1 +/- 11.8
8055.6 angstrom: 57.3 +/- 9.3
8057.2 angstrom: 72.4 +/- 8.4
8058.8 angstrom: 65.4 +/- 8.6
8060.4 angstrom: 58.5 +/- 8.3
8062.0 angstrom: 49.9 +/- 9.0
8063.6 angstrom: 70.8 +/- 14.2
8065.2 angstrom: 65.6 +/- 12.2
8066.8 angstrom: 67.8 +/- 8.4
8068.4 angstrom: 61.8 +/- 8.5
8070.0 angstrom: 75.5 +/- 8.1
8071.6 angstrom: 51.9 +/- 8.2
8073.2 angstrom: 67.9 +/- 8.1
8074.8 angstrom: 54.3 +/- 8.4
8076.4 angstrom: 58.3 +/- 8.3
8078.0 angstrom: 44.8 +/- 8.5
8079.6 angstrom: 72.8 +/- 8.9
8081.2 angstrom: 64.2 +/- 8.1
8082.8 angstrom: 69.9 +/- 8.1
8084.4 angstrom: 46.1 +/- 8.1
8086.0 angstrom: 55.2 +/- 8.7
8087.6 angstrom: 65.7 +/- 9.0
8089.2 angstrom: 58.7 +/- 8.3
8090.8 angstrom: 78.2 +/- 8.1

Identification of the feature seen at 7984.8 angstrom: [N II]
